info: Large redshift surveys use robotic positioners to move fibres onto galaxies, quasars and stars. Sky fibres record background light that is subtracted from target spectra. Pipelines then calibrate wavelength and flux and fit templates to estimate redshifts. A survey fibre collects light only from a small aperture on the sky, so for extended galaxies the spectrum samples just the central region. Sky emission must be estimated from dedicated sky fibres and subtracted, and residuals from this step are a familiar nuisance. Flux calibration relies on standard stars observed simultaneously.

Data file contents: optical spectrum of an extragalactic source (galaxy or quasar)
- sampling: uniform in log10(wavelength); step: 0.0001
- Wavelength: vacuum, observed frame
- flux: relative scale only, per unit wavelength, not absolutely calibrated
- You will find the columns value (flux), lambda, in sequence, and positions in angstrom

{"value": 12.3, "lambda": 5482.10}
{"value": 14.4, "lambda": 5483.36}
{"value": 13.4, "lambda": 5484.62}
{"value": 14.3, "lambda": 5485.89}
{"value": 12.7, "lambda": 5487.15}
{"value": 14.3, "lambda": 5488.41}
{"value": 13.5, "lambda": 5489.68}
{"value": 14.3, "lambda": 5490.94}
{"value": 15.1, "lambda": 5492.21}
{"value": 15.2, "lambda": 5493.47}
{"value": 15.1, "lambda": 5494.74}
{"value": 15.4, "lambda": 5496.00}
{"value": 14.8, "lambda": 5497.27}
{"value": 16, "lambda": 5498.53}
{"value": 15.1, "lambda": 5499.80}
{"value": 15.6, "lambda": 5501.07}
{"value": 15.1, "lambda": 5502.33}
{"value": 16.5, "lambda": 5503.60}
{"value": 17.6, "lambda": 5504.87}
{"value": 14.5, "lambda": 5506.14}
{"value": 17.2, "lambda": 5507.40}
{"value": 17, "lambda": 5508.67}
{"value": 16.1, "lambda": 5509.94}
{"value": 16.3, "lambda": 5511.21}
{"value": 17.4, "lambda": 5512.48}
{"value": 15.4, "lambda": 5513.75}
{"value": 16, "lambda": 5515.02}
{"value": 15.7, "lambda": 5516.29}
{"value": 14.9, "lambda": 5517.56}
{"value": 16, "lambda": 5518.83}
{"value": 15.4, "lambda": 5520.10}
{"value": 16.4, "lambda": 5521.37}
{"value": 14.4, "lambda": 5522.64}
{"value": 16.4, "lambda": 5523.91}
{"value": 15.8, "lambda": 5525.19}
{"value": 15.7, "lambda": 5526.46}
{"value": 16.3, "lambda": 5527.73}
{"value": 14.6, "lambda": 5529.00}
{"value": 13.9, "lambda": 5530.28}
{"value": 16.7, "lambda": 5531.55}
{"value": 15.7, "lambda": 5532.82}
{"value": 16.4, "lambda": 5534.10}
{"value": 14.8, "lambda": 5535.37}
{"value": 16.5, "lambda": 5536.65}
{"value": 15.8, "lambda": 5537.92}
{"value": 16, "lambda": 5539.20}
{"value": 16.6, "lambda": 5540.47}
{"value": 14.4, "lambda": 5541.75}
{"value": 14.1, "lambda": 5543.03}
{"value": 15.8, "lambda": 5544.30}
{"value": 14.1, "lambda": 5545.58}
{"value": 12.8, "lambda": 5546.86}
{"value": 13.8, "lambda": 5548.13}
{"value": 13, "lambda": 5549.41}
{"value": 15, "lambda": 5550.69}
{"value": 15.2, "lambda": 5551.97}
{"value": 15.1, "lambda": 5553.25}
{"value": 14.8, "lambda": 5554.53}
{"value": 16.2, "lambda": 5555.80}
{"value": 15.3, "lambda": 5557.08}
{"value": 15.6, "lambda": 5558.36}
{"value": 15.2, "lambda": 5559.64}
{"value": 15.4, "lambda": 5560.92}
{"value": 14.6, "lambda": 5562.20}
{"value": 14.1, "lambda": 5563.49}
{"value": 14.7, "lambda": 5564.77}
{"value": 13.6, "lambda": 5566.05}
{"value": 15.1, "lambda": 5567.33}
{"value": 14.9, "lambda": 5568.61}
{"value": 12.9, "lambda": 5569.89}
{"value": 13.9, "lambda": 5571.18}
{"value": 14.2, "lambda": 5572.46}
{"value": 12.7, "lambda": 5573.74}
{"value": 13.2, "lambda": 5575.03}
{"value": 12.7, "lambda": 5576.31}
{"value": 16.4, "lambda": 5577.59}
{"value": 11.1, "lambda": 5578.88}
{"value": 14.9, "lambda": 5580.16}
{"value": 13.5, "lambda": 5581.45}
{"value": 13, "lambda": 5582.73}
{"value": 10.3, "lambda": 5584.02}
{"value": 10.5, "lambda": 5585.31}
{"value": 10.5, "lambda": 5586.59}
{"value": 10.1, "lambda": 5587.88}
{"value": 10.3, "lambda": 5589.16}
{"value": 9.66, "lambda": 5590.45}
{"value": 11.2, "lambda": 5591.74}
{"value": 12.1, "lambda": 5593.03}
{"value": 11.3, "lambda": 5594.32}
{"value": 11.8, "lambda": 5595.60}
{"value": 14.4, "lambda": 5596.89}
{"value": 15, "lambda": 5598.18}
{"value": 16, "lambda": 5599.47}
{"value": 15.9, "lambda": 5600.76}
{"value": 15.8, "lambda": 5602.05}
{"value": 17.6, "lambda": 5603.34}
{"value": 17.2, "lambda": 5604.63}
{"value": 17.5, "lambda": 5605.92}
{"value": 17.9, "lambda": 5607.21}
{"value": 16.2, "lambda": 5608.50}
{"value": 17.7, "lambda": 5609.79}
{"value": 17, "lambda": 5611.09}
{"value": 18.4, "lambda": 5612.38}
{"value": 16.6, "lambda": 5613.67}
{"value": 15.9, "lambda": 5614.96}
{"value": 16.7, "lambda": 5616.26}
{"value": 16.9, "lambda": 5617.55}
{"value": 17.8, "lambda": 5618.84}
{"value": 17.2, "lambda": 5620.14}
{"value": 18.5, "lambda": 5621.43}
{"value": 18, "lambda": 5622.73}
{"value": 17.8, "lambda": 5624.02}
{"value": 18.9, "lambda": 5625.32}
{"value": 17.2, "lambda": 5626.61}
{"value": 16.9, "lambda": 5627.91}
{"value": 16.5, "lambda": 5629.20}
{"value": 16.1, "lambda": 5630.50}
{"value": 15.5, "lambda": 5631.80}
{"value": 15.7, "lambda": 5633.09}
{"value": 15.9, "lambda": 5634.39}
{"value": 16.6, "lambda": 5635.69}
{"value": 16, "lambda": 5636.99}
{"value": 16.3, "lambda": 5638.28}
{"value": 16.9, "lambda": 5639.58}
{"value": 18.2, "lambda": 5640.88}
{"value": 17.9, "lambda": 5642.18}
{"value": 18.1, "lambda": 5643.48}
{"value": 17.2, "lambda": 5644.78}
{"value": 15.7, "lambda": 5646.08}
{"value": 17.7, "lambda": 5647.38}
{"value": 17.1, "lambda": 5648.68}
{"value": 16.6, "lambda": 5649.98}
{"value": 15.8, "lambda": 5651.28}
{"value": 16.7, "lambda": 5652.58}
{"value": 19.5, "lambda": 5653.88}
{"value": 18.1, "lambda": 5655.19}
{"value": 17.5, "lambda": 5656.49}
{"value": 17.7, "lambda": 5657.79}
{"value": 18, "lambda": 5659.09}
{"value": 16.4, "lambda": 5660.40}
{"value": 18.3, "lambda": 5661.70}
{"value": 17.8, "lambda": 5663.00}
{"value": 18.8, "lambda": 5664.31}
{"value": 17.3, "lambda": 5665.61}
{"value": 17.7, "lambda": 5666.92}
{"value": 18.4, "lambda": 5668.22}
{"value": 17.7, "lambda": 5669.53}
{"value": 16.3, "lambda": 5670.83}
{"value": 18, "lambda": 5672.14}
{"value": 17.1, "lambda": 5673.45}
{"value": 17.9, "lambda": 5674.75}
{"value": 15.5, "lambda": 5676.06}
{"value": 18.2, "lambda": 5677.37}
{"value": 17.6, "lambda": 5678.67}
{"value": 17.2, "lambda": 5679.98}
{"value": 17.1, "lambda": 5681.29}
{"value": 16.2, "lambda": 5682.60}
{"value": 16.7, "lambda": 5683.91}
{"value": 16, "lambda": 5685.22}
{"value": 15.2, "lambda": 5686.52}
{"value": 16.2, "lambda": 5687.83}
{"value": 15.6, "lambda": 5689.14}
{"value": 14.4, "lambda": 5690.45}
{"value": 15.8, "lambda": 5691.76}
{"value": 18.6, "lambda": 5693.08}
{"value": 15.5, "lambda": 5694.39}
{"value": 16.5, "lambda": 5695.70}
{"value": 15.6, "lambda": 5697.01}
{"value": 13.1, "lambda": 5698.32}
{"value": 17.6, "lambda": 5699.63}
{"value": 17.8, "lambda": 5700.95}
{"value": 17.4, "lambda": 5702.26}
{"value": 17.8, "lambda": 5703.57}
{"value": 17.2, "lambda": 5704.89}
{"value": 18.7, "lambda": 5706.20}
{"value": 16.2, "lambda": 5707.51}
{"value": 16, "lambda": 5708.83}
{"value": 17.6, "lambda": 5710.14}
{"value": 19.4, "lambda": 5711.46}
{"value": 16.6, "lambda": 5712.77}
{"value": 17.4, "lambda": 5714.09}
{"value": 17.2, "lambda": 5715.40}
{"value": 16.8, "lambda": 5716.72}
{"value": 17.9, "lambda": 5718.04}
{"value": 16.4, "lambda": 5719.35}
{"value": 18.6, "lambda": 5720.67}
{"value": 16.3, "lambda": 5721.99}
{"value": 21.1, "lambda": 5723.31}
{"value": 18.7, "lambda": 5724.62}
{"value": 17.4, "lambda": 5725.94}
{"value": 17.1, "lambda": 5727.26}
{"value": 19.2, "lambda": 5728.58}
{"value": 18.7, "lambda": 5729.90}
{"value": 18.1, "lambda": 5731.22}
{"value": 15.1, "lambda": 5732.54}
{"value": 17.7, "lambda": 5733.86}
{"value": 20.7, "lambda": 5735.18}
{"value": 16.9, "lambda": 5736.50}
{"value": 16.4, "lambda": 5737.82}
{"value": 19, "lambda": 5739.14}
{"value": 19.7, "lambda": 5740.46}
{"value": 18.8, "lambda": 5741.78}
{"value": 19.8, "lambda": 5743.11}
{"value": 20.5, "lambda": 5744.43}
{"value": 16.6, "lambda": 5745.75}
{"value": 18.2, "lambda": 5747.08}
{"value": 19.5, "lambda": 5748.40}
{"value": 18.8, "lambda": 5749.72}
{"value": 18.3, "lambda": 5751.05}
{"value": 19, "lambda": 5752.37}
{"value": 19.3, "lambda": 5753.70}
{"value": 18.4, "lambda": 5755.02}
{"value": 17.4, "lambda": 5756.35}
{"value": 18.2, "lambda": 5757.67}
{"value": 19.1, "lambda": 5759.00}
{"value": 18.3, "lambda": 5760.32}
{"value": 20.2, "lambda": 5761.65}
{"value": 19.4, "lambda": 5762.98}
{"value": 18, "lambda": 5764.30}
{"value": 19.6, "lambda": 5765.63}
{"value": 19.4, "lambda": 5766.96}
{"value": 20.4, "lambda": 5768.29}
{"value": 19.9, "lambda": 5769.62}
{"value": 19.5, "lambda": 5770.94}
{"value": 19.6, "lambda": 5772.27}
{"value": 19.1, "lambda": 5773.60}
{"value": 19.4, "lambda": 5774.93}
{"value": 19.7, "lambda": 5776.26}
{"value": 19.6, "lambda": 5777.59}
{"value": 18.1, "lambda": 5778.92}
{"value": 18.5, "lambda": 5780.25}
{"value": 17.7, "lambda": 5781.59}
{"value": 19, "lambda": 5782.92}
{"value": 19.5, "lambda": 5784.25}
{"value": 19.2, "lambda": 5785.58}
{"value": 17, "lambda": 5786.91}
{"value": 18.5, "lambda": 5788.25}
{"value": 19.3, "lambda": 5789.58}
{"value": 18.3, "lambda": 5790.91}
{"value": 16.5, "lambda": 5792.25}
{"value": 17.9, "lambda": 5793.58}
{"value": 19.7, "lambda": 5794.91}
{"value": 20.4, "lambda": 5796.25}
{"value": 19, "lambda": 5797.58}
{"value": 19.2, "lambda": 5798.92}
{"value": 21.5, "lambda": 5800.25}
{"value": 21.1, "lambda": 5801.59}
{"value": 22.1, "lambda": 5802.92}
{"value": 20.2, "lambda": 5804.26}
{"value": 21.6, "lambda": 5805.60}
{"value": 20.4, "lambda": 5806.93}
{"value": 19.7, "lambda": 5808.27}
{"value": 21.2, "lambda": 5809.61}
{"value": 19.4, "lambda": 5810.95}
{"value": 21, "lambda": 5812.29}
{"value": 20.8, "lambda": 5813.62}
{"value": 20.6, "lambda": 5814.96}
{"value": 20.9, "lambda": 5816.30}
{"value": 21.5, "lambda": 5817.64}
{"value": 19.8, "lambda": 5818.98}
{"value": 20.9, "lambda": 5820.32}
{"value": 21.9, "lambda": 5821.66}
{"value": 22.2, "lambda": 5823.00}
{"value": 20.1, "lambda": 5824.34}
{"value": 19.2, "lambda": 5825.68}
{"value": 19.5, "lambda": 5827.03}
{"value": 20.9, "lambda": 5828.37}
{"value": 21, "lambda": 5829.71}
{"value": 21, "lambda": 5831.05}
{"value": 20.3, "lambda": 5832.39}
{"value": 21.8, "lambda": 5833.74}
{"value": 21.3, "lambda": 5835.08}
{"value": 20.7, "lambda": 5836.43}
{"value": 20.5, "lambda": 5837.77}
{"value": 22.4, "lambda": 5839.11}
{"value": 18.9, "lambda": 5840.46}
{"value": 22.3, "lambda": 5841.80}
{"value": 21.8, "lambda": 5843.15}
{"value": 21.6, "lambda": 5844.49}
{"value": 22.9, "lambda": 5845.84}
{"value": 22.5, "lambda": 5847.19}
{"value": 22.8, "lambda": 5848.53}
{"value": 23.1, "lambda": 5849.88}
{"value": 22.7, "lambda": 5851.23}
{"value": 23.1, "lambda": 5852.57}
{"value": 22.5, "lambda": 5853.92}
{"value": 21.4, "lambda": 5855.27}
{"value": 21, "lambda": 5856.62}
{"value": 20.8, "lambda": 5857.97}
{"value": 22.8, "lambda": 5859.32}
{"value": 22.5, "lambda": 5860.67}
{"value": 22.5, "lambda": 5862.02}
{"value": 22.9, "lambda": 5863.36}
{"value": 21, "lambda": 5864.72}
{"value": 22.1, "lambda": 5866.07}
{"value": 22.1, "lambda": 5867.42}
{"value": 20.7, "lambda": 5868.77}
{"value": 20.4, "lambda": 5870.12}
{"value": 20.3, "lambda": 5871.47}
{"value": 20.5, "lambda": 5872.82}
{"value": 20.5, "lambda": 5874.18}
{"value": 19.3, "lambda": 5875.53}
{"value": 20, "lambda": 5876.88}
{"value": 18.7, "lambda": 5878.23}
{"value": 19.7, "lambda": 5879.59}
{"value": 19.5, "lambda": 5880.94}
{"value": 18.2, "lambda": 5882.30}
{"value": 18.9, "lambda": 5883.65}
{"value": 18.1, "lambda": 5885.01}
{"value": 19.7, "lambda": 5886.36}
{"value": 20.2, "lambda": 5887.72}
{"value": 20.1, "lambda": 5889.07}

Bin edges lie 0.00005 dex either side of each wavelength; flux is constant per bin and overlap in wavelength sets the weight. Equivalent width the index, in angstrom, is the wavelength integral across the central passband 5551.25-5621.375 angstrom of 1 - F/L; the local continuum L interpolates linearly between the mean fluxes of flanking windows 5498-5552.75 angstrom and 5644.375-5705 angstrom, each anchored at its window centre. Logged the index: 6.86 angstrom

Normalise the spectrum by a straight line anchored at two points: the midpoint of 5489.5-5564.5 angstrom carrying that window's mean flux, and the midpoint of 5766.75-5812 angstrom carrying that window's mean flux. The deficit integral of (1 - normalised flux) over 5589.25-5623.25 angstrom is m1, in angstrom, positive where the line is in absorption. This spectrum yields 1.96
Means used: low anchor 15.4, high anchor 19.5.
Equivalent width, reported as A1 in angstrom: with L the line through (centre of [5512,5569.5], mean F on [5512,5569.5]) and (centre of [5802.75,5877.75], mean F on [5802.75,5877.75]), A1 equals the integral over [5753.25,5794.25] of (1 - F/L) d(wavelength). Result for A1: 2.1 angstrom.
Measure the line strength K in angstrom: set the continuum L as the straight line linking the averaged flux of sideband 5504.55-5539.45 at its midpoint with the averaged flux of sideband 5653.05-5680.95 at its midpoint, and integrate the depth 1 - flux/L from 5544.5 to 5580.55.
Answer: 4.5 angstrom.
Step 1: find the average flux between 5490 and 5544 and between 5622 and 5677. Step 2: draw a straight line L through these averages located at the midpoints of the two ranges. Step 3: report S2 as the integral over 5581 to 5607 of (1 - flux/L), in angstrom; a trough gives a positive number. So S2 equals 5.2 angstrom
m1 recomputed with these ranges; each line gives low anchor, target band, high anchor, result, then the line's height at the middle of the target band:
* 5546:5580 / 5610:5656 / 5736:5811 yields -3.43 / 15.9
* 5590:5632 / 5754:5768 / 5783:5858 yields 0.36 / 19.4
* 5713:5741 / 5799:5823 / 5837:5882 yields -0.91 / 20.1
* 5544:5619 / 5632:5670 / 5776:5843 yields -2.67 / 16.1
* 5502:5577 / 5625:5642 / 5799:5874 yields 0.44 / 17.1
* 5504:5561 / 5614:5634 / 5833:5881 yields 0.17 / 17.2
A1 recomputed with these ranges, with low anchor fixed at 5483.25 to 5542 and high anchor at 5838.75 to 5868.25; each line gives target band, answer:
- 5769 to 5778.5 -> 0.47 angstrom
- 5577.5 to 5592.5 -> 4.66 angstrom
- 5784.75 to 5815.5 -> 1.87 angstrom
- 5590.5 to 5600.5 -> 2.38 angstrom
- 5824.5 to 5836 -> 0.54 angstrom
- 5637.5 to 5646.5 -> 0.39 angstrom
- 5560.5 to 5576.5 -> 2.45 angstrom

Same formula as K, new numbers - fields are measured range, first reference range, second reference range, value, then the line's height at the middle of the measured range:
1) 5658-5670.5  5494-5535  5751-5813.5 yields 0.00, 17.8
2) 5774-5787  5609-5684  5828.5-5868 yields 0.90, 20.3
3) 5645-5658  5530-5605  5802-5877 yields -0.73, 16.3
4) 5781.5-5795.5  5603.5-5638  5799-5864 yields 1.37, 20.4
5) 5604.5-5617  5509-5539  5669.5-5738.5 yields -0.51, 16.4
